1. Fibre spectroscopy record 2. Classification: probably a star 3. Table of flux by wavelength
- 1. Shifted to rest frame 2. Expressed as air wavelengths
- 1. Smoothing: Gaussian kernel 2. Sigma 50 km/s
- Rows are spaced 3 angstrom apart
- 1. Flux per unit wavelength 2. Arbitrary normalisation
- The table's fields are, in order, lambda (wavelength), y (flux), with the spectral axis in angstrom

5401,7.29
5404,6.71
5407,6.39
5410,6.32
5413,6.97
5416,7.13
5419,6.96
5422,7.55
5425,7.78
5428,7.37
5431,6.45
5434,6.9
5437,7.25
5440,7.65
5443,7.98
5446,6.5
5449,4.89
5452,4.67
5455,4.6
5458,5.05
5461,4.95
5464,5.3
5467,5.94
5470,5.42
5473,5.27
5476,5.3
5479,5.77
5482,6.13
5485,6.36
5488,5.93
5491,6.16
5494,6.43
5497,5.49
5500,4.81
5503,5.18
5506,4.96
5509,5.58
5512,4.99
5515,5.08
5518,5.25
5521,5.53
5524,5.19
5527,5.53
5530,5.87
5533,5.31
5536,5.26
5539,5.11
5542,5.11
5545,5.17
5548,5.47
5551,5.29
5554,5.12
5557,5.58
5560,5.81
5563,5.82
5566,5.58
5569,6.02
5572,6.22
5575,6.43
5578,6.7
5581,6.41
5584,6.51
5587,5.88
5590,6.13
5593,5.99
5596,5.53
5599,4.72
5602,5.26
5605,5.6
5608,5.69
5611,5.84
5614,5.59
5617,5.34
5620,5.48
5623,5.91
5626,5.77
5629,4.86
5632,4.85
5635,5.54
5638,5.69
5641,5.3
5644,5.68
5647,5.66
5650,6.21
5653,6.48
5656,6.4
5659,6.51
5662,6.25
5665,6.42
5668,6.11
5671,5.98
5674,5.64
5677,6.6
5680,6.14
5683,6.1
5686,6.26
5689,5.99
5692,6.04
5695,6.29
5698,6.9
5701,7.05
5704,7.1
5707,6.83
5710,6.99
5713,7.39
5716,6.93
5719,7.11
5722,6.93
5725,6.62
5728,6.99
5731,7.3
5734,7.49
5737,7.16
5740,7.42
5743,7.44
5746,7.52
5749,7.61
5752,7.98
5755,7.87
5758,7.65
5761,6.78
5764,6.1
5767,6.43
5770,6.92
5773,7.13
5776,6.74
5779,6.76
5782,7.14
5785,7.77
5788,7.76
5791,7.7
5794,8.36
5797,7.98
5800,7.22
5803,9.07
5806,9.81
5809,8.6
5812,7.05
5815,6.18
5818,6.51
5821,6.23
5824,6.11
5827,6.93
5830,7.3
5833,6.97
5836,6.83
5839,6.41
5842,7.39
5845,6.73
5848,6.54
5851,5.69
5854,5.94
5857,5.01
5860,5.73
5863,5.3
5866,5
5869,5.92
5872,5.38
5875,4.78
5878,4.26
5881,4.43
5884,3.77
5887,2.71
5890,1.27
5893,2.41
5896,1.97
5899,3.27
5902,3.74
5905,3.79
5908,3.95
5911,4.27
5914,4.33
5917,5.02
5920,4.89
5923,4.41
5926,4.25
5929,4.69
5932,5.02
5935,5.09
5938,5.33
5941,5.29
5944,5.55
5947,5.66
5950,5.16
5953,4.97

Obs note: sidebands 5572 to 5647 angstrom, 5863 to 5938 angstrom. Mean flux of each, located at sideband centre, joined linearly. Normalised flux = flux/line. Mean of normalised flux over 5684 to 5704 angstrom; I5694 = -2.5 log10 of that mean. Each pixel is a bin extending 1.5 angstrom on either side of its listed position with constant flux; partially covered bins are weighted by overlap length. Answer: -0.23 mag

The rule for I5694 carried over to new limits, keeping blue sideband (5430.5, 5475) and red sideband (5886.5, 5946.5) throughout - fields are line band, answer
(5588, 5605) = -0.039 mag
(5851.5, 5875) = -0.250 mag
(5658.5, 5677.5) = -0.215 mag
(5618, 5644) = -0.046 mag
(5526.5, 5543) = 0.044 mag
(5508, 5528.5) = 0.069 mag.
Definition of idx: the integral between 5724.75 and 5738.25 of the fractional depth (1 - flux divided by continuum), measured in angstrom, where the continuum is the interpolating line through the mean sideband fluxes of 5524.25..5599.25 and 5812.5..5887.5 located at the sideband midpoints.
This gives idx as -3.2 angstrom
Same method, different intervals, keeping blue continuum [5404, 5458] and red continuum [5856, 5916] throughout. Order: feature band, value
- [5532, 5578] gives 2.5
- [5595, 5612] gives 0.7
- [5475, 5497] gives 1.1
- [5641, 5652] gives -0.8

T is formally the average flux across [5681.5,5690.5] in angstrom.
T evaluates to 6.12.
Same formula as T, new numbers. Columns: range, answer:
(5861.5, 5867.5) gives 5.15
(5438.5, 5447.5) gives 7.38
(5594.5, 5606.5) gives 5.28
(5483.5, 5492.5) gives 6.15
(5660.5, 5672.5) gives 6.19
